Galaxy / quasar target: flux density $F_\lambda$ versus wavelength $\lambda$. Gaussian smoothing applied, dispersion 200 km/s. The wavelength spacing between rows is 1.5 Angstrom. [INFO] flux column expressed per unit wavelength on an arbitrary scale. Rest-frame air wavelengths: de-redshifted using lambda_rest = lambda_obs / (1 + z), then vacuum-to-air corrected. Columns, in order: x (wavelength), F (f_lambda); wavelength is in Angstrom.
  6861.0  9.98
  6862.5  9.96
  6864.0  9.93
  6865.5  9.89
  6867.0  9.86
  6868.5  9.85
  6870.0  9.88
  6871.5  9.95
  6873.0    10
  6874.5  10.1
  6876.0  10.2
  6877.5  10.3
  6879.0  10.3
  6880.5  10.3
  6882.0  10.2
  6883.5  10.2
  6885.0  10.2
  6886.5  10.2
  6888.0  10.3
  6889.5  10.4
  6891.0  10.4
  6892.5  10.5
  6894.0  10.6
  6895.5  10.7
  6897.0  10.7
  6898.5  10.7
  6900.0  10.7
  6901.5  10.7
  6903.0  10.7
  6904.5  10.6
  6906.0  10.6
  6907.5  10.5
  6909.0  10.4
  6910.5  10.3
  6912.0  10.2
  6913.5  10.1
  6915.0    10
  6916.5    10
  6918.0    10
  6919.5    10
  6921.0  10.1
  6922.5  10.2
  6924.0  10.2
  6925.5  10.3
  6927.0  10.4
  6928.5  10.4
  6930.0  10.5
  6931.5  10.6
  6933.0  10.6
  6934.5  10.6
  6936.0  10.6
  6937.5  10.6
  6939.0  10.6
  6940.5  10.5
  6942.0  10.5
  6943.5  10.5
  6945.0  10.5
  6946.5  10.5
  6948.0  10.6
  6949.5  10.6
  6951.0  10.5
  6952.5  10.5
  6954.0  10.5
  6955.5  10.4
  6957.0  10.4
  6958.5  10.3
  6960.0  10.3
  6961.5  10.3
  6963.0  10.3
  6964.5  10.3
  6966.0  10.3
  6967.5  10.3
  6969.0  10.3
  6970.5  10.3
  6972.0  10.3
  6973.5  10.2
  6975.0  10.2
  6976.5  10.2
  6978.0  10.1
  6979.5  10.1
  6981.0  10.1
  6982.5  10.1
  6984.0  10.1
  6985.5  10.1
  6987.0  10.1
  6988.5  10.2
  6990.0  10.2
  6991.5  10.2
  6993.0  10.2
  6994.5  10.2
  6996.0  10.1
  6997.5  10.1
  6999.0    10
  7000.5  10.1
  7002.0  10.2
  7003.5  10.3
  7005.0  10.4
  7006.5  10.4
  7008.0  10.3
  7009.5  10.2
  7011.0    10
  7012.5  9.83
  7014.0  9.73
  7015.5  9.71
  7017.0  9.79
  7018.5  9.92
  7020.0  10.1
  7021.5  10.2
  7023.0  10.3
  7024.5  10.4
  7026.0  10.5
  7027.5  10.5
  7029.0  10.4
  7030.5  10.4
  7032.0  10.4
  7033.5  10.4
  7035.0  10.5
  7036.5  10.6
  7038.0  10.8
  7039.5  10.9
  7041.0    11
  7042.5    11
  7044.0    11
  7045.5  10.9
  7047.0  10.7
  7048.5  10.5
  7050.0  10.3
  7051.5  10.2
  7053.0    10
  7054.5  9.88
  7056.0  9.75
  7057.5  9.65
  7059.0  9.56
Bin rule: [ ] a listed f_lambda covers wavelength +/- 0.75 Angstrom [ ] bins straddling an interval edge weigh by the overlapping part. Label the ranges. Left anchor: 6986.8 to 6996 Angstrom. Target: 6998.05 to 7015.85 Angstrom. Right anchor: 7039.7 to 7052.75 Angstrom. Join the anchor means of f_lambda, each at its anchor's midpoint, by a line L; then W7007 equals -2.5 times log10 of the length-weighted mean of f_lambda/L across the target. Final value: 0.02 mag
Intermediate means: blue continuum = 10.2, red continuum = 10.7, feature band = 10.1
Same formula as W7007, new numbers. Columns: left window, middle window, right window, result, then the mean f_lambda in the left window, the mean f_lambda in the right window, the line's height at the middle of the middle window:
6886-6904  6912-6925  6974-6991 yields 0.04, 10.6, 10.1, 10.4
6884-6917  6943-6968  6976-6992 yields -0.02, 10.4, 10.1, 10.2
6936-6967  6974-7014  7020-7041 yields 0.03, 10.5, 10.5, 10.5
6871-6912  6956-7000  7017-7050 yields 0.03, 10.4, 10.5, 10.5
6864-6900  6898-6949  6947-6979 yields -0.01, 10.3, 10.3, 10.3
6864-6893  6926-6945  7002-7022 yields -0.04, 10.2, 10.1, 10.1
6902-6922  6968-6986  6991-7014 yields 0.00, 10.3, 10.2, 10.2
